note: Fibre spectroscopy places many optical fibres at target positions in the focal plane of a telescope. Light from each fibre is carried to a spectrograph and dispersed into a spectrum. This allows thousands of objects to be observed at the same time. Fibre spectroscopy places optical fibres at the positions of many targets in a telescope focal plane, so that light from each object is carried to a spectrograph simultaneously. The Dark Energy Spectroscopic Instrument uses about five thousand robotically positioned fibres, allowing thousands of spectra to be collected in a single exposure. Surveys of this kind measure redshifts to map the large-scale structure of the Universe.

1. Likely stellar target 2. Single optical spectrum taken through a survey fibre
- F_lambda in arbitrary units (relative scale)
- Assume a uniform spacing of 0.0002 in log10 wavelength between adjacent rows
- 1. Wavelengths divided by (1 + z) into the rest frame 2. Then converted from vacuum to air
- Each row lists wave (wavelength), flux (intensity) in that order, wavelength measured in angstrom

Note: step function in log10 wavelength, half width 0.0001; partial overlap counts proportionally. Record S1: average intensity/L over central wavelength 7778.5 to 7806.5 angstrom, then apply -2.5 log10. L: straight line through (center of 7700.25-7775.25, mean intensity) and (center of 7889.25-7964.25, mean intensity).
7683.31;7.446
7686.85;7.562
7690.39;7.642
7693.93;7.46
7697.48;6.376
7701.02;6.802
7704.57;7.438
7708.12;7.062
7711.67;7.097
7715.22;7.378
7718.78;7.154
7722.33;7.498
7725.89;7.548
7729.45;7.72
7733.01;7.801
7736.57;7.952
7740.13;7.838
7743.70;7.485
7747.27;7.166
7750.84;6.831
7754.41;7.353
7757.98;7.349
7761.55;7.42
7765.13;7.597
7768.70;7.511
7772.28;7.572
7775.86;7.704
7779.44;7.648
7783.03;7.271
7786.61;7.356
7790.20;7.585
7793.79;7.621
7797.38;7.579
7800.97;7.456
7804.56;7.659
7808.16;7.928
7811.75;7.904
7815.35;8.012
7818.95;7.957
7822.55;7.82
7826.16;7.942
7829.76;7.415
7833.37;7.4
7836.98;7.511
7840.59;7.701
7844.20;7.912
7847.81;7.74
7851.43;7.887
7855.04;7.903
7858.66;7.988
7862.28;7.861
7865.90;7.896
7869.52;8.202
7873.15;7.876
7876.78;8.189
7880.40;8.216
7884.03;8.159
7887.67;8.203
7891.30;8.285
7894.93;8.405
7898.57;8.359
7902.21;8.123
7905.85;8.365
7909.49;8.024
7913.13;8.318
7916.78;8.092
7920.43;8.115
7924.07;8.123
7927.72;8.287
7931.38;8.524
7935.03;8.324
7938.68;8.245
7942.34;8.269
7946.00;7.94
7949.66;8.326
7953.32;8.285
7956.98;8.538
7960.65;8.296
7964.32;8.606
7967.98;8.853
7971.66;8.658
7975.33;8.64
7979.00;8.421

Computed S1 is 0.02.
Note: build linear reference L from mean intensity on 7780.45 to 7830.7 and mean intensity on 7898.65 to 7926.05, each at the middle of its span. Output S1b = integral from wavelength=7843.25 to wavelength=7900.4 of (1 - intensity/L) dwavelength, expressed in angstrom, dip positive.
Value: -0.56 angstrom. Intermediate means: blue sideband 7.68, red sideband 8.18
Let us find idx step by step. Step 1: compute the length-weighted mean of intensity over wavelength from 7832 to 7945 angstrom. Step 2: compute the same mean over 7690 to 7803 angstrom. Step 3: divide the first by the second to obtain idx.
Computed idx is 1.09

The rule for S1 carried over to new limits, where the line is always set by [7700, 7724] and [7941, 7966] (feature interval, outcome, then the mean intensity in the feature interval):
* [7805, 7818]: -0.03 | 7.92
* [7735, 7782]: -0.01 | 7.49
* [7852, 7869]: -0.01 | 7.94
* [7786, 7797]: 0.01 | 7.54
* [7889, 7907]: -0.03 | 8.3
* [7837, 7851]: 0.01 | 7.76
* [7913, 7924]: 0.00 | 8.14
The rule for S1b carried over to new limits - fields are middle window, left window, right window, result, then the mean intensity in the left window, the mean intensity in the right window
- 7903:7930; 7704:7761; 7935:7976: 0.2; 7.42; 8.41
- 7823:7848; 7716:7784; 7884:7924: 0.7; 7.5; 8.22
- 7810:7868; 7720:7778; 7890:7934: 0.9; 7.52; 8.25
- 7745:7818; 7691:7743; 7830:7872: 0.5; 7.37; 7.8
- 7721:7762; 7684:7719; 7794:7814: -0.5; 7.21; 7.71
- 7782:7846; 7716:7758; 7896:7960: 1.0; 7.48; 8.25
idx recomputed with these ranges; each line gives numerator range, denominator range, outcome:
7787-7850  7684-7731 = 1.06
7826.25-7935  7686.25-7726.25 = 1.11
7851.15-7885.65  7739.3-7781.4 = 1.08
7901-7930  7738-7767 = 1.11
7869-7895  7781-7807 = 1.09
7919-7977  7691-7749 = 1.14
